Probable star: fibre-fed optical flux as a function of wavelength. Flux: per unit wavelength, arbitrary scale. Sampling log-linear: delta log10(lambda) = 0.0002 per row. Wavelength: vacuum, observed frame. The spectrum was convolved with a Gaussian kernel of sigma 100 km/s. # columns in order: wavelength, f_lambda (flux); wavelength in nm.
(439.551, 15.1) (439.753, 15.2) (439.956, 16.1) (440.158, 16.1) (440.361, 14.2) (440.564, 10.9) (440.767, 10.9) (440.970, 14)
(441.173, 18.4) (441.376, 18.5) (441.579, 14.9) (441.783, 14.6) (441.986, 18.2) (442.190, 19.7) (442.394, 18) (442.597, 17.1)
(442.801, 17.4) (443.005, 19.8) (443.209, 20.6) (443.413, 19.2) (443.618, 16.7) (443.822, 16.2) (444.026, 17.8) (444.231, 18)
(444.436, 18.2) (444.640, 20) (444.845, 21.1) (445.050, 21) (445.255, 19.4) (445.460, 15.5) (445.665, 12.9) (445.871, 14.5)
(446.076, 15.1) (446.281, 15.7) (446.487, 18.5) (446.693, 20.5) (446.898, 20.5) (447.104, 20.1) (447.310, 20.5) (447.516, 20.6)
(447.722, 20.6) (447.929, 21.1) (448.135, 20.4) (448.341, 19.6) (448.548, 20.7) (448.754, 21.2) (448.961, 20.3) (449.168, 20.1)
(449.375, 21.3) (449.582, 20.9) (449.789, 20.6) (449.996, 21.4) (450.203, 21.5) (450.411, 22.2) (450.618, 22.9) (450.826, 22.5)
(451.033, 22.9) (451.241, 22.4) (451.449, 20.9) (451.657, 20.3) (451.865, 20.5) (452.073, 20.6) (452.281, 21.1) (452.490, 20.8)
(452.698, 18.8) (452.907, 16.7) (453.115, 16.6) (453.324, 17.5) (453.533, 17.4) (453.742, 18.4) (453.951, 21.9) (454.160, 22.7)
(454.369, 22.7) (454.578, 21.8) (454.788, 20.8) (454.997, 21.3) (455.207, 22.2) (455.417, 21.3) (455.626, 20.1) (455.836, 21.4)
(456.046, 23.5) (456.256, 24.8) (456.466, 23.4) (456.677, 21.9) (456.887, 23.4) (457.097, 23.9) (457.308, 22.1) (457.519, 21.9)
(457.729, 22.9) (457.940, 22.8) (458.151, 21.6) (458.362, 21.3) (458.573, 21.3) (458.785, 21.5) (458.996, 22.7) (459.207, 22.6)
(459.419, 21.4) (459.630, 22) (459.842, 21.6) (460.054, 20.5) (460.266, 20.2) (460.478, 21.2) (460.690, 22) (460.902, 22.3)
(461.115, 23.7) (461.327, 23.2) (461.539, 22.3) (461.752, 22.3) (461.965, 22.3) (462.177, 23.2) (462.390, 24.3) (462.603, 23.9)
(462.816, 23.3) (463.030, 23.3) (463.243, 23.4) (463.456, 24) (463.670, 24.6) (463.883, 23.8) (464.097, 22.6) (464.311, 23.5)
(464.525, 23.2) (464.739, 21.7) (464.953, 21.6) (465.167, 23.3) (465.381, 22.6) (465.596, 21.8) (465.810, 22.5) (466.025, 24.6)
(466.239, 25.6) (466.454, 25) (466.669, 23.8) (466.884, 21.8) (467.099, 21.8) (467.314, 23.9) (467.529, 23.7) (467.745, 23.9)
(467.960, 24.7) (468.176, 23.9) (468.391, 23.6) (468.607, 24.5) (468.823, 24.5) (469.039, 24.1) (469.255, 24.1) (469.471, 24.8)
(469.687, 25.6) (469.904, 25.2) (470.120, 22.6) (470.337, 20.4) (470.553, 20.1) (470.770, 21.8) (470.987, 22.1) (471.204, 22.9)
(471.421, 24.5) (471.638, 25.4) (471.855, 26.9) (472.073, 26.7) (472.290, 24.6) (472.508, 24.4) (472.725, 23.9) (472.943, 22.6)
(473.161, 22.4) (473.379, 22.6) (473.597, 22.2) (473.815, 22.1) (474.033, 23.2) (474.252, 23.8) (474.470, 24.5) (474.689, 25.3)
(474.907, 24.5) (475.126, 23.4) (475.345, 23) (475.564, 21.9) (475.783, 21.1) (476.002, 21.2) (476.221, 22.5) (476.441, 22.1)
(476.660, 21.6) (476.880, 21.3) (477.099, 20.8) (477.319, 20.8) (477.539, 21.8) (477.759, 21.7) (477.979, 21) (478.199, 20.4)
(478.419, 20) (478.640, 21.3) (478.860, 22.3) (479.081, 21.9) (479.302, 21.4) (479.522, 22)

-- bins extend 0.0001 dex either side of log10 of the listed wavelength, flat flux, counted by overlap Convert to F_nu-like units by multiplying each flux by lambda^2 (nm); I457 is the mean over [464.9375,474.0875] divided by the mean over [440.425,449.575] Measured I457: 1.44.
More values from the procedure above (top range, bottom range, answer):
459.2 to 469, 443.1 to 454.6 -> 1.25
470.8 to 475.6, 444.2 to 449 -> 1.40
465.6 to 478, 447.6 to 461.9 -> 1.17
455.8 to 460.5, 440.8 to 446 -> 1.35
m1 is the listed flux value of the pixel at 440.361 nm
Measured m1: 14.2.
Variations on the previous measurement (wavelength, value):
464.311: 23.5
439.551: 15.1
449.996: 21.4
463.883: 23.8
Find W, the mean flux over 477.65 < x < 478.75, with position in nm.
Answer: 20.9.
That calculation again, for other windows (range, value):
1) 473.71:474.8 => 23.8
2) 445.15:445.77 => 15.9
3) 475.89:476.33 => 21.9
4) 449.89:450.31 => 21.4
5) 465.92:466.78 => 24.7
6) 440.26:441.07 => 12.5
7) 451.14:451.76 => 21.2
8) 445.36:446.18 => 14.5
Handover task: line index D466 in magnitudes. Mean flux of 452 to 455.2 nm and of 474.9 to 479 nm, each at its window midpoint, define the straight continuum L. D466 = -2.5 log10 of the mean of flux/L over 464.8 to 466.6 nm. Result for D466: -0.12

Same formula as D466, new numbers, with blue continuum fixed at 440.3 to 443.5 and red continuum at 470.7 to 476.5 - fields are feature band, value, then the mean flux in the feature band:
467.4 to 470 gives -0.093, 24.4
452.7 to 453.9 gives 0.086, 17.6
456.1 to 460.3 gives -0.108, 22.2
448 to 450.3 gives -0.141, 20.7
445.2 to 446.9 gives 0.056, 16.7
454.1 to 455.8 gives -0.113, 21.6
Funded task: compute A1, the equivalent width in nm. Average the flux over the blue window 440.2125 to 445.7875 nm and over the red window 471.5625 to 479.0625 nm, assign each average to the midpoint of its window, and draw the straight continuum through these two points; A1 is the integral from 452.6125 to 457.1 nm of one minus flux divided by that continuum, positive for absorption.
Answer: -0.41 nm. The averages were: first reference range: 17.1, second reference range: 22.7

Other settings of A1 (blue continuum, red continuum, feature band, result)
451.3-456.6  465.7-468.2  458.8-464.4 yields -0.041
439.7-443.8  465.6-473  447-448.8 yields -0.233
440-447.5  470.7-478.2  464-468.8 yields -0.423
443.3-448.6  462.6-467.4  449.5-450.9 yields -0.146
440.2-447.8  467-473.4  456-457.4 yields -0.186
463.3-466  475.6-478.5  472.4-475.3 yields -0.230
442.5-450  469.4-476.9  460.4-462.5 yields -0.126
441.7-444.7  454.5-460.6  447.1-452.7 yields -0.311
